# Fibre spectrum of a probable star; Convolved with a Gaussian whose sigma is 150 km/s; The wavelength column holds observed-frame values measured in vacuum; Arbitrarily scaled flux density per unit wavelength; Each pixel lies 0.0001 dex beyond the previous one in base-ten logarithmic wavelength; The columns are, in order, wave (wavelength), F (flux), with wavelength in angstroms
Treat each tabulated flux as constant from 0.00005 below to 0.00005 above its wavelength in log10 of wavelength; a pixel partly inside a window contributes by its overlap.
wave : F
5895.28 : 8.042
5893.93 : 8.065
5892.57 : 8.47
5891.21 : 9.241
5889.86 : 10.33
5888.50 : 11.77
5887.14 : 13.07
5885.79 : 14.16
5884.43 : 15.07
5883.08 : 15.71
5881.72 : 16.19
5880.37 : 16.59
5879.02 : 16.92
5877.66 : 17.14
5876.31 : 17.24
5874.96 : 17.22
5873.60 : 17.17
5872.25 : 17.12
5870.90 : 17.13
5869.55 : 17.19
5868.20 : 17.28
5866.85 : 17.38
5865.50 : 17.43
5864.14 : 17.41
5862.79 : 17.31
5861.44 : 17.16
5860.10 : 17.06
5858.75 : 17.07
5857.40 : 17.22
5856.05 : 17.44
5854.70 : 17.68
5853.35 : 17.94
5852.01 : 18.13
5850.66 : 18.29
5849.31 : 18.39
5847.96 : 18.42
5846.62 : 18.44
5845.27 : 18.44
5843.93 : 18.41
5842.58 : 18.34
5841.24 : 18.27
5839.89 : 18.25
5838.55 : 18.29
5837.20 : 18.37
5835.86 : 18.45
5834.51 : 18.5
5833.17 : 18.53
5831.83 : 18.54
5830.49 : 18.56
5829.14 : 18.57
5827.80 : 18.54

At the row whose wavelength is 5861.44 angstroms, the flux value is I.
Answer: 17.16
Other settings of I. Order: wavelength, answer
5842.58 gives 18.34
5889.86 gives 10.33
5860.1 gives 17.06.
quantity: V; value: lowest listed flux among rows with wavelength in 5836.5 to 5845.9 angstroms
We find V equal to 18.25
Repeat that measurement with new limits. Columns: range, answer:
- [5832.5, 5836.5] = 18.45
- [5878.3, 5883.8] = 15.71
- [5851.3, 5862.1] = 17.06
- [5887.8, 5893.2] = 8.47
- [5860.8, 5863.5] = 17.16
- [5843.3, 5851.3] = 18.29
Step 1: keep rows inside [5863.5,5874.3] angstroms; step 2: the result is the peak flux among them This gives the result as 17.43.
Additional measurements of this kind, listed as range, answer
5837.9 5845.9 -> 18.44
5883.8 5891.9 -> 15.07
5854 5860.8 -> 17.68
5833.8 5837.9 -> 18.5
